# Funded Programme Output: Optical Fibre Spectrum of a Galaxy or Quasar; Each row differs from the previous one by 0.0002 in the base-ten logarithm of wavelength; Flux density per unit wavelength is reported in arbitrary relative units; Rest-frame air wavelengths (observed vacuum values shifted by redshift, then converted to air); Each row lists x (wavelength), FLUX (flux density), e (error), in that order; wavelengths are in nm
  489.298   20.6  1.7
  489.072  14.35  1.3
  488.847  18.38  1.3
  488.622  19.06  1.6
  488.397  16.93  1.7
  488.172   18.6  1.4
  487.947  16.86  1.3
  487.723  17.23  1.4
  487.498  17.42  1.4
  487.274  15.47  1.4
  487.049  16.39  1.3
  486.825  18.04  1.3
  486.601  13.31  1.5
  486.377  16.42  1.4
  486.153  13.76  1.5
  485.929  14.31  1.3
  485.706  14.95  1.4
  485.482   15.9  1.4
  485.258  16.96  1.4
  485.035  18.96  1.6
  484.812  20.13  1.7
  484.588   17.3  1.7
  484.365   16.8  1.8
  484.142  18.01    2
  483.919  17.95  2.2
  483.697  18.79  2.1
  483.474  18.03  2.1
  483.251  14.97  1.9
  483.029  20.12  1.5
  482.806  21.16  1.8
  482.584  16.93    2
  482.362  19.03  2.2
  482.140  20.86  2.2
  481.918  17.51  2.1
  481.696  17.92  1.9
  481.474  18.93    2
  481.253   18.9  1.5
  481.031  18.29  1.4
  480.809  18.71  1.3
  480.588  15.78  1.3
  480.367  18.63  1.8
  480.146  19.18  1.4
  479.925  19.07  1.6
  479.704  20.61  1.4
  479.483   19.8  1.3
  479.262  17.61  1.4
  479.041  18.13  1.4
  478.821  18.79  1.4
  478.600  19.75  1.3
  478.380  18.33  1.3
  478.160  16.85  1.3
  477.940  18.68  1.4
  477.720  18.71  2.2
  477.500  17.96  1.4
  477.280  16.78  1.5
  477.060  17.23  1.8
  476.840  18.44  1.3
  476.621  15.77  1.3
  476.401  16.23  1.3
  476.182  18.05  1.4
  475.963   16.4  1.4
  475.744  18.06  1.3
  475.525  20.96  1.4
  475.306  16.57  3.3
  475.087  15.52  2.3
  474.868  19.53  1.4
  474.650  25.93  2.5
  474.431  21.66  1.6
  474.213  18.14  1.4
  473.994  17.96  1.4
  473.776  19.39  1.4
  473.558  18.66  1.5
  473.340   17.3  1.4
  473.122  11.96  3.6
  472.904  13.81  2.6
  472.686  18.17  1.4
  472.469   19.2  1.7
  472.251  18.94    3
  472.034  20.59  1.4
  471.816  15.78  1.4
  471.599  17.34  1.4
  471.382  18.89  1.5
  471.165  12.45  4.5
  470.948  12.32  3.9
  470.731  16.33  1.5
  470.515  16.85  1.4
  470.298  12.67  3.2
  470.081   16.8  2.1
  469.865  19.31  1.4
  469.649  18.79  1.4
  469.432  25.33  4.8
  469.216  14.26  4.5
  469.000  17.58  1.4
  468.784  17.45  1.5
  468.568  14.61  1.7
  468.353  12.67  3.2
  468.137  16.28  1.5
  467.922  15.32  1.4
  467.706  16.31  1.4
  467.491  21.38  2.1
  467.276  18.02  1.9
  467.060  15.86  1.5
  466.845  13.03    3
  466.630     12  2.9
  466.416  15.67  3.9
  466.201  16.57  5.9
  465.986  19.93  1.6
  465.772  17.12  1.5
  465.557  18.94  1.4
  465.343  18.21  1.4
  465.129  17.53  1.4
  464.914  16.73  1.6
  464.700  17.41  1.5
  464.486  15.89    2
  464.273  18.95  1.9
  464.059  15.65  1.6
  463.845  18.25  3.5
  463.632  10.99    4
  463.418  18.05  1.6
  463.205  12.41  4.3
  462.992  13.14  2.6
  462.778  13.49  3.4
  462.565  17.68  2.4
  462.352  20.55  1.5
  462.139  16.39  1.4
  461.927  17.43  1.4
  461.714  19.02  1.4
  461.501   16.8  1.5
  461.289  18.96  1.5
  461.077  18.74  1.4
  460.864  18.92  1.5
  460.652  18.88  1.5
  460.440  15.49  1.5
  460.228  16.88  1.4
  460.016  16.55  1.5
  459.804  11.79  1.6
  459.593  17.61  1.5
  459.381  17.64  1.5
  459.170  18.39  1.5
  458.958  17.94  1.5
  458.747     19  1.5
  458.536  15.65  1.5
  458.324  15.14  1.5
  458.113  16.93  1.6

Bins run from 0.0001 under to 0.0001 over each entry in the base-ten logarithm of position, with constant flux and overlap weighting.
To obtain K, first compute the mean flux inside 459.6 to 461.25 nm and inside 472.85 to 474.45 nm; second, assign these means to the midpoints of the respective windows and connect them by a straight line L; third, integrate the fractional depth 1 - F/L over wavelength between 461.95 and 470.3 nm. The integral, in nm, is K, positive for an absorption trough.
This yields 0.19 nm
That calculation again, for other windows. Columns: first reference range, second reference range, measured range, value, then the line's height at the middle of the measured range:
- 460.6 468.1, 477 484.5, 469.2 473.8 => 0.12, 17.5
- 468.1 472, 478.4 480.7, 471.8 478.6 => -0.13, 17.7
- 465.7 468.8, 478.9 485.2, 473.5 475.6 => -0.26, 17.3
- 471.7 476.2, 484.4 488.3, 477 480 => -0.14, 17.6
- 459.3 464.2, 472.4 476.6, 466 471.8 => 0.34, 17.4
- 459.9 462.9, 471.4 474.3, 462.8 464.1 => 0.21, 17.5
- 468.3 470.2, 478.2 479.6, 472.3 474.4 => 0.07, 18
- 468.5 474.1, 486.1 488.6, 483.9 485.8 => -0.09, 16.6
